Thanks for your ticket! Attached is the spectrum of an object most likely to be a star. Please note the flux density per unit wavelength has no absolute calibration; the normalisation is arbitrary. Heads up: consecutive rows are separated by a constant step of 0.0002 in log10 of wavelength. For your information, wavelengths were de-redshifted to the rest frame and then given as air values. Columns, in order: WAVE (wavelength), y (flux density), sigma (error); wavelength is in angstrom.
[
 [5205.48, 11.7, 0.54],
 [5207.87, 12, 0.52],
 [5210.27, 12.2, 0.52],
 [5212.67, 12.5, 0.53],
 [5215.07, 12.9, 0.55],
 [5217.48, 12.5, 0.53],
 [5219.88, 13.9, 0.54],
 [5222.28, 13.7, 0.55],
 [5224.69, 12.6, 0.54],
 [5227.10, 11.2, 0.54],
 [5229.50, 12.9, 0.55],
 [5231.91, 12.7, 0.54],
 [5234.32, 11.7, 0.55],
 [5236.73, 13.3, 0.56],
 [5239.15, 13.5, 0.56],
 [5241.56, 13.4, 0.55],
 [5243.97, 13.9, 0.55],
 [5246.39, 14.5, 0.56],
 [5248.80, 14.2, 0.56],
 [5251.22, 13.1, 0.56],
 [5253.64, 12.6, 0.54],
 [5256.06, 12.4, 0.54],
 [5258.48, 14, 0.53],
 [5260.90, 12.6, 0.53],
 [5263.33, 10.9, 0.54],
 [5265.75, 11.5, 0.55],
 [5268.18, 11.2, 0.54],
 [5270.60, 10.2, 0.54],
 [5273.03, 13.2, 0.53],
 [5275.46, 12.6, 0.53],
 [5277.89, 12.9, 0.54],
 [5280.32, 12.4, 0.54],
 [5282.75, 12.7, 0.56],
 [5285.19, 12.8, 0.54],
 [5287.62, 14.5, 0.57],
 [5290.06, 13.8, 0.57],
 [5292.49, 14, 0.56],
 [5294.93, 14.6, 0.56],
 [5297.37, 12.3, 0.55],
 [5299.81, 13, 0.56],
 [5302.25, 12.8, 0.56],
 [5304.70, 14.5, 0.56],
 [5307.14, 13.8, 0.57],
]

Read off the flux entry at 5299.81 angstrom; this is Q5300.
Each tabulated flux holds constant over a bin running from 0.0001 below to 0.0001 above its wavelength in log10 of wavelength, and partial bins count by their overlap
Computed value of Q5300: 13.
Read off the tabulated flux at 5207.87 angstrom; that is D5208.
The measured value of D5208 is 12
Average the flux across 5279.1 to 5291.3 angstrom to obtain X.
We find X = 13.2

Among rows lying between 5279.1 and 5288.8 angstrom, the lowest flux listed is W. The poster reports 12.4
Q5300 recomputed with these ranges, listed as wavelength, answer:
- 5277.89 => 12.9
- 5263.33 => 10.9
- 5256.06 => 12.4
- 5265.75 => 11.5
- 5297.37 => 12.3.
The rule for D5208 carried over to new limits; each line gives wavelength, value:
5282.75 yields 12.7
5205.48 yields 11.7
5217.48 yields 12.5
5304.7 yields 14.5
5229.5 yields 12.9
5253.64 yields 12.6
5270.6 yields 10.2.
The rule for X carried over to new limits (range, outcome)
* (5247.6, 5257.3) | 13.1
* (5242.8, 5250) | 14.2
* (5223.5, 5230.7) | 12.2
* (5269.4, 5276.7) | 12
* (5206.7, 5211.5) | 12.1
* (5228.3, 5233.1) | 12.8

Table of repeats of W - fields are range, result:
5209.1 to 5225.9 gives 12.2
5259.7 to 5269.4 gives 10.9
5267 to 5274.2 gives 10.2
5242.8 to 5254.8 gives 12.6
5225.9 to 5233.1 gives 11.2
